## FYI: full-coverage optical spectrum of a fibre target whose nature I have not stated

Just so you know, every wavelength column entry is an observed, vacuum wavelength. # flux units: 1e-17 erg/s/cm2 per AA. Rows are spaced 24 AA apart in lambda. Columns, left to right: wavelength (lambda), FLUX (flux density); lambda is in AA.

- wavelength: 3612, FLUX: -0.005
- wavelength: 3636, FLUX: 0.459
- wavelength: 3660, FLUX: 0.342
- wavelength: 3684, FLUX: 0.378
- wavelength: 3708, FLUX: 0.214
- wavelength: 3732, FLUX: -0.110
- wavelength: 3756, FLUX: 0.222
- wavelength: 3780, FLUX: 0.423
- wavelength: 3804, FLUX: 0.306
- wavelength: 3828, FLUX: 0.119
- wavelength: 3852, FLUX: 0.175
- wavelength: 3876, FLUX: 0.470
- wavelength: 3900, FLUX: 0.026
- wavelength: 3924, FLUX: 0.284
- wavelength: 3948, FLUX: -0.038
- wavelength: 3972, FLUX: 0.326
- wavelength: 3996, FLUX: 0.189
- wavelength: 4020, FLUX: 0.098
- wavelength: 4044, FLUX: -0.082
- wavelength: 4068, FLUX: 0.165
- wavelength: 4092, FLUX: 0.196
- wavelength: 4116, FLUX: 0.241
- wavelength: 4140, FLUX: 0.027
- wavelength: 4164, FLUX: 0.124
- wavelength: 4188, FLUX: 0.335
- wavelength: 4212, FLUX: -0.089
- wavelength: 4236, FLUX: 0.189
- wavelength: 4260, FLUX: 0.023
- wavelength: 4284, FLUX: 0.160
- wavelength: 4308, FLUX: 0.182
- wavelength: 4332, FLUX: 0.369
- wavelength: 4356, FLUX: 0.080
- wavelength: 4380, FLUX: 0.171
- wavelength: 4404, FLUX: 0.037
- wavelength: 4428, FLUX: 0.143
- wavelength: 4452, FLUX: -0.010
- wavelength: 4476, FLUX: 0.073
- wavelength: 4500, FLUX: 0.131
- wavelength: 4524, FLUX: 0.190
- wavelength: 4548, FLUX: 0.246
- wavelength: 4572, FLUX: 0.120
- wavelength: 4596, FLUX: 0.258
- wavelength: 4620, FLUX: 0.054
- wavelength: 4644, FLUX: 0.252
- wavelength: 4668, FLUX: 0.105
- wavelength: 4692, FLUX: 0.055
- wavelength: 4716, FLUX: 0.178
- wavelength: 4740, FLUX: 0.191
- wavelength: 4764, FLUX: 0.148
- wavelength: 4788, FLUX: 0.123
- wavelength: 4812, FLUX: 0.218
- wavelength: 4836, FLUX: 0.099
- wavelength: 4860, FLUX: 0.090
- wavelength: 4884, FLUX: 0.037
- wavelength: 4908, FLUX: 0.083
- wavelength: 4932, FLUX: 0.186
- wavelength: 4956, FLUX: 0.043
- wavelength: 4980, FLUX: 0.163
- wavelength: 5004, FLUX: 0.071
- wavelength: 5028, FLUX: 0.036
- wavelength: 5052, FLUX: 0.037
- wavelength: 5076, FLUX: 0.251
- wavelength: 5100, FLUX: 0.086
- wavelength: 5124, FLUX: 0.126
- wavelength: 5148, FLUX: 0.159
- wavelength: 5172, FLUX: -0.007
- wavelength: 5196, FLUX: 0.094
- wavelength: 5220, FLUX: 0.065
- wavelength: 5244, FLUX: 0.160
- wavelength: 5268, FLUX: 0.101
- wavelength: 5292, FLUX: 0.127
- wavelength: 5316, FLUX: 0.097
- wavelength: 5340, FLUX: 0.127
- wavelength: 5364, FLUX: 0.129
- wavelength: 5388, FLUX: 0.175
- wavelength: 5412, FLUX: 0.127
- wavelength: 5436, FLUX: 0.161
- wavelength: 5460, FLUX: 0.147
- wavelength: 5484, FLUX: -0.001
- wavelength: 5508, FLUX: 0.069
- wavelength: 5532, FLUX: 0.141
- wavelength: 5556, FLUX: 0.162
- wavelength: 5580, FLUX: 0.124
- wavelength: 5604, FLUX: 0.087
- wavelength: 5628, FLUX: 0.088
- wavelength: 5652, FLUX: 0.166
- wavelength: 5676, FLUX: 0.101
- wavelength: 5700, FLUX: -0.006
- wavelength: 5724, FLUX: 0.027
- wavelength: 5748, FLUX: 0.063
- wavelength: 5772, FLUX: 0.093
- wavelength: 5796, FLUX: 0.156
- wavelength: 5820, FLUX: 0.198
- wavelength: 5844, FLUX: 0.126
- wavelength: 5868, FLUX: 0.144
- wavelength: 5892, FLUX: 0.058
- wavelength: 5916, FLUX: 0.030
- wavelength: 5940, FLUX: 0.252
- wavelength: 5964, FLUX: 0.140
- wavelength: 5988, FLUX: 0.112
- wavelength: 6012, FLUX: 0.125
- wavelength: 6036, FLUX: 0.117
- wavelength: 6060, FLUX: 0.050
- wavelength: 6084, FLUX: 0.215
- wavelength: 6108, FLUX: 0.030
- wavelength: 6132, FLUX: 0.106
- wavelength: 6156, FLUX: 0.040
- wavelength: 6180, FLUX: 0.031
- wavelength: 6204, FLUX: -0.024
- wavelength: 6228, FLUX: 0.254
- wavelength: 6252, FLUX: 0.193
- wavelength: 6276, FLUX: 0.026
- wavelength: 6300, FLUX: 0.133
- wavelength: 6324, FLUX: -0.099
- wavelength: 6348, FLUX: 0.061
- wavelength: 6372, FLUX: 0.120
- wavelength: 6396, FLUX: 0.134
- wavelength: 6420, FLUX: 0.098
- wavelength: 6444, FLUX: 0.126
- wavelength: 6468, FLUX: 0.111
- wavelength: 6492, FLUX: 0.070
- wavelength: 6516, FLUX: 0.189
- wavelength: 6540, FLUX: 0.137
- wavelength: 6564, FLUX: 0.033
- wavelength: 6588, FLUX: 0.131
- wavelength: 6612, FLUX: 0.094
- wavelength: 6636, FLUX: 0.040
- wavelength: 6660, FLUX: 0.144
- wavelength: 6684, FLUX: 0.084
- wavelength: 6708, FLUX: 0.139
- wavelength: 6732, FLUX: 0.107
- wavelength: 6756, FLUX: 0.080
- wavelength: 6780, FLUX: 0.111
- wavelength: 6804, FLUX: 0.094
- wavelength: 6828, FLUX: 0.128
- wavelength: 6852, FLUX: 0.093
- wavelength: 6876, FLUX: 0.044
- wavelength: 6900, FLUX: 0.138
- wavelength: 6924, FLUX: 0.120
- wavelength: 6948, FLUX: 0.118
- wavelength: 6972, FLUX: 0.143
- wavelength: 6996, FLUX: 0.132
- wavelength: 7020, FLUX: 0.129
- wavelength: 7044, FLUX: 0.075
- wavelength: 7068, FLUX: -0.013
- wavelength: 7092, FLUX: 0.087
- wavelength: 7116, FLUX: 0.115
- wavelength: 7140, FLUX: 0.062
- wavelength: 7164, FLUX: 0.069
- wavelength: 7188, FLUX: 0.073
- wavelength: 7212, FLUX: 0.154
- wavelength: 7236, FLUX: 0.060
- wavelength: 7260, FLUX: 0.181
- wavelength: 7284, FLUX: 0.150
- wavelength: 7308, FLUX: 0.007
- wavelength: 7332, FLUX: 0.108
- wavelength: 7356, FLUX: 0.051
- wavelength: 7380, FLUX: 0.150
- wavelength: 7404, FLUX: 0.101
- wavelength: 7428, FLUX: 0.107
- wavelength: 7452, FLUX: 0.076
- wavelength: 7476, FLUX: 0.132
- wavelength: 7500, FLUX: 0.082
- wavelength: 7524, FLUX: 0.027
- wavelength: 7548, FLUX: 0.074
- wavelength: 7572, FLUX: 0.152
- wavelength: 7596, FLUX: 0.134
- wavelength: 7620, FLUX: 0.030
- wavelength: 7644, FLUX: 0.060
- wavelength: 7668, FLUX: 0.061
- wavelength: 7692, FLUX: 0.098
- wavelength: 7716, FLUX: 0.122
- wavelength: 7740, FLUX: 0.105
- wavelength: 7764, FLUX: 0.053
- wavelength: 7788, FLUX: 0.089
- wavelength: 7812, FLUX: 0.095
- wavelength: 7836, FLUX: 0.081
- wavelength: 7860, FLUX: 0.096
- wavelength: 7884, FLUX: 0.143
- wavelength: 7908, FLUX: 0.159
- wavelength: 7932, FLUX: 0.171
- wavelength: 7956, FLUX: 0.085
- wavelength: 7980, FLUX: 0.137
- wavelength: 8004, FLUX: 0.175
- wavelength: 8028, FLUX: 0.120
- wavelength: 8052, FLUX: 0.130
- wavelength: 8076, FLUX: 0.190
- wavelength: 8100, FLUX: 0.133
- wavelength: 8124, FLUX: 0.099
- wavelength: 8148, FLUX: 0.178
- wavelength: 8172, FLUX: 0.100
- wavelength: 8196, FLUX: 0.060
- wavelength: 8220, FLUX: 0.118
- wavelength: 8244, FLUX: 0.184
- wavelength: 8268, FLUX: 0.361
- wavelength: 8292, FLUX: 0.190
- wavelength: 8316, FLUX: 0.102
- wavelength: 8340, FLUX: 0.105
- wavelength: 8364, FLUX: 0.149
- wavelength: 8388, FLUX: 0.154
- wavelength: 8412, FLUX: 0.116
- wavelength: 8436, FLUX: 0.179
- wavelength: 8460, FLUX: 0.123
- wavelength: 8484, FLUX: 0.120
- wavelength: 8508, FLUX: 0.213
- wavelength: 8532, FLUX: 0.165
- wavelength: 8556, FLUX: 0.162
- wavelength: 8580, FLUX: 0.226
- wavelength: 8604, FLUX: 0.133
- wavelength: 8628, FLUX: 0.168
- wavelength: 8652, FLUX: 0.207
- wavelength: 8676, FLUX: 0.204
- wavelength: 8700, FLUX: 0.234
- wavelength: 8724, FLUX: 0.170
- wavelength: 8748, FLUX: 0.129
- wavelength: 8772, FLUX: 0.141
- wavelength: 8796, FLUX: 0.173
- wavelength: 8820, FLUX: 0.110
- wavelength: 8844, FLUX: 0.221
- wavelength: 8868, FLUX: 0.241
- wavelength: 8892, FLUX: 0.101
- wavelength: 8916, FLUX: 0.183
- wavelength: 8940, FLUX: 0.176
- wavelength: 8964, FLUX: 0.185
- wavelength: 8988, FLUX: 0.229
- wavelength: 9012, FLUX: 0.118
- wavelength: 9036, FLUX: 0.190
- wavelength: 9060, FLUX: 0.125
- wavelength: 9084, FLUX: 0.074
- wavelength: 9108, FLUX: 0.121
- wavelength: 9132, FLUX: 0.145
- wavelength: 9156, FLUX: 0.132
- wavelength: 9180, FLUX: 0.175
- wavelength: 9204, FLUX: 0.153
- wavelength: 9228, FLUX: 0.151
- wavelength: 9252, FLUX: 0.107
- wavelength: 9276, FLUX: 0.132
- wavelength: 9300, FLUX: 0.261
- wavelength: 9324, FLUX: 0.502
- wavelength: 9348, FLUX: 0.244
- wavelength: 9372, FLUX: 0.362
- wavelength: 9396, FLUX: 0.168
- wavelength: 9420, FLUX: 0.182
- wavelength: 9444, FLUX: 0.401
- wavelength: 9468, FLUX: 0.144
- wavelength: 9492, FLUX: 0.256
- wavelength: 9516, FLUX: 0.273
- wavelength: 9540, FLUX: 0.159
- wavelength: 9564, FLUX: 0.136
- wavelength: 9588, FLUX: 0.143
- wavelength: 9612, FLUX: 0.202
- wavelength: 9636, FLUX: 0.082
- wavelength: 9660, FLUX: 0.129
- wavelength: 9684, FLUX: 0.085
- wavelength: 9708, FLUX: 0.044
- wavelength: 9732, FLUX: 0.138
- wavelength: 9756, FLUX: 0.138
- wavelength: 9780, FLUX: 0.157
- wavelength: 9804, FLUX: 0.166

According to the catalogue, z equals 1.215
